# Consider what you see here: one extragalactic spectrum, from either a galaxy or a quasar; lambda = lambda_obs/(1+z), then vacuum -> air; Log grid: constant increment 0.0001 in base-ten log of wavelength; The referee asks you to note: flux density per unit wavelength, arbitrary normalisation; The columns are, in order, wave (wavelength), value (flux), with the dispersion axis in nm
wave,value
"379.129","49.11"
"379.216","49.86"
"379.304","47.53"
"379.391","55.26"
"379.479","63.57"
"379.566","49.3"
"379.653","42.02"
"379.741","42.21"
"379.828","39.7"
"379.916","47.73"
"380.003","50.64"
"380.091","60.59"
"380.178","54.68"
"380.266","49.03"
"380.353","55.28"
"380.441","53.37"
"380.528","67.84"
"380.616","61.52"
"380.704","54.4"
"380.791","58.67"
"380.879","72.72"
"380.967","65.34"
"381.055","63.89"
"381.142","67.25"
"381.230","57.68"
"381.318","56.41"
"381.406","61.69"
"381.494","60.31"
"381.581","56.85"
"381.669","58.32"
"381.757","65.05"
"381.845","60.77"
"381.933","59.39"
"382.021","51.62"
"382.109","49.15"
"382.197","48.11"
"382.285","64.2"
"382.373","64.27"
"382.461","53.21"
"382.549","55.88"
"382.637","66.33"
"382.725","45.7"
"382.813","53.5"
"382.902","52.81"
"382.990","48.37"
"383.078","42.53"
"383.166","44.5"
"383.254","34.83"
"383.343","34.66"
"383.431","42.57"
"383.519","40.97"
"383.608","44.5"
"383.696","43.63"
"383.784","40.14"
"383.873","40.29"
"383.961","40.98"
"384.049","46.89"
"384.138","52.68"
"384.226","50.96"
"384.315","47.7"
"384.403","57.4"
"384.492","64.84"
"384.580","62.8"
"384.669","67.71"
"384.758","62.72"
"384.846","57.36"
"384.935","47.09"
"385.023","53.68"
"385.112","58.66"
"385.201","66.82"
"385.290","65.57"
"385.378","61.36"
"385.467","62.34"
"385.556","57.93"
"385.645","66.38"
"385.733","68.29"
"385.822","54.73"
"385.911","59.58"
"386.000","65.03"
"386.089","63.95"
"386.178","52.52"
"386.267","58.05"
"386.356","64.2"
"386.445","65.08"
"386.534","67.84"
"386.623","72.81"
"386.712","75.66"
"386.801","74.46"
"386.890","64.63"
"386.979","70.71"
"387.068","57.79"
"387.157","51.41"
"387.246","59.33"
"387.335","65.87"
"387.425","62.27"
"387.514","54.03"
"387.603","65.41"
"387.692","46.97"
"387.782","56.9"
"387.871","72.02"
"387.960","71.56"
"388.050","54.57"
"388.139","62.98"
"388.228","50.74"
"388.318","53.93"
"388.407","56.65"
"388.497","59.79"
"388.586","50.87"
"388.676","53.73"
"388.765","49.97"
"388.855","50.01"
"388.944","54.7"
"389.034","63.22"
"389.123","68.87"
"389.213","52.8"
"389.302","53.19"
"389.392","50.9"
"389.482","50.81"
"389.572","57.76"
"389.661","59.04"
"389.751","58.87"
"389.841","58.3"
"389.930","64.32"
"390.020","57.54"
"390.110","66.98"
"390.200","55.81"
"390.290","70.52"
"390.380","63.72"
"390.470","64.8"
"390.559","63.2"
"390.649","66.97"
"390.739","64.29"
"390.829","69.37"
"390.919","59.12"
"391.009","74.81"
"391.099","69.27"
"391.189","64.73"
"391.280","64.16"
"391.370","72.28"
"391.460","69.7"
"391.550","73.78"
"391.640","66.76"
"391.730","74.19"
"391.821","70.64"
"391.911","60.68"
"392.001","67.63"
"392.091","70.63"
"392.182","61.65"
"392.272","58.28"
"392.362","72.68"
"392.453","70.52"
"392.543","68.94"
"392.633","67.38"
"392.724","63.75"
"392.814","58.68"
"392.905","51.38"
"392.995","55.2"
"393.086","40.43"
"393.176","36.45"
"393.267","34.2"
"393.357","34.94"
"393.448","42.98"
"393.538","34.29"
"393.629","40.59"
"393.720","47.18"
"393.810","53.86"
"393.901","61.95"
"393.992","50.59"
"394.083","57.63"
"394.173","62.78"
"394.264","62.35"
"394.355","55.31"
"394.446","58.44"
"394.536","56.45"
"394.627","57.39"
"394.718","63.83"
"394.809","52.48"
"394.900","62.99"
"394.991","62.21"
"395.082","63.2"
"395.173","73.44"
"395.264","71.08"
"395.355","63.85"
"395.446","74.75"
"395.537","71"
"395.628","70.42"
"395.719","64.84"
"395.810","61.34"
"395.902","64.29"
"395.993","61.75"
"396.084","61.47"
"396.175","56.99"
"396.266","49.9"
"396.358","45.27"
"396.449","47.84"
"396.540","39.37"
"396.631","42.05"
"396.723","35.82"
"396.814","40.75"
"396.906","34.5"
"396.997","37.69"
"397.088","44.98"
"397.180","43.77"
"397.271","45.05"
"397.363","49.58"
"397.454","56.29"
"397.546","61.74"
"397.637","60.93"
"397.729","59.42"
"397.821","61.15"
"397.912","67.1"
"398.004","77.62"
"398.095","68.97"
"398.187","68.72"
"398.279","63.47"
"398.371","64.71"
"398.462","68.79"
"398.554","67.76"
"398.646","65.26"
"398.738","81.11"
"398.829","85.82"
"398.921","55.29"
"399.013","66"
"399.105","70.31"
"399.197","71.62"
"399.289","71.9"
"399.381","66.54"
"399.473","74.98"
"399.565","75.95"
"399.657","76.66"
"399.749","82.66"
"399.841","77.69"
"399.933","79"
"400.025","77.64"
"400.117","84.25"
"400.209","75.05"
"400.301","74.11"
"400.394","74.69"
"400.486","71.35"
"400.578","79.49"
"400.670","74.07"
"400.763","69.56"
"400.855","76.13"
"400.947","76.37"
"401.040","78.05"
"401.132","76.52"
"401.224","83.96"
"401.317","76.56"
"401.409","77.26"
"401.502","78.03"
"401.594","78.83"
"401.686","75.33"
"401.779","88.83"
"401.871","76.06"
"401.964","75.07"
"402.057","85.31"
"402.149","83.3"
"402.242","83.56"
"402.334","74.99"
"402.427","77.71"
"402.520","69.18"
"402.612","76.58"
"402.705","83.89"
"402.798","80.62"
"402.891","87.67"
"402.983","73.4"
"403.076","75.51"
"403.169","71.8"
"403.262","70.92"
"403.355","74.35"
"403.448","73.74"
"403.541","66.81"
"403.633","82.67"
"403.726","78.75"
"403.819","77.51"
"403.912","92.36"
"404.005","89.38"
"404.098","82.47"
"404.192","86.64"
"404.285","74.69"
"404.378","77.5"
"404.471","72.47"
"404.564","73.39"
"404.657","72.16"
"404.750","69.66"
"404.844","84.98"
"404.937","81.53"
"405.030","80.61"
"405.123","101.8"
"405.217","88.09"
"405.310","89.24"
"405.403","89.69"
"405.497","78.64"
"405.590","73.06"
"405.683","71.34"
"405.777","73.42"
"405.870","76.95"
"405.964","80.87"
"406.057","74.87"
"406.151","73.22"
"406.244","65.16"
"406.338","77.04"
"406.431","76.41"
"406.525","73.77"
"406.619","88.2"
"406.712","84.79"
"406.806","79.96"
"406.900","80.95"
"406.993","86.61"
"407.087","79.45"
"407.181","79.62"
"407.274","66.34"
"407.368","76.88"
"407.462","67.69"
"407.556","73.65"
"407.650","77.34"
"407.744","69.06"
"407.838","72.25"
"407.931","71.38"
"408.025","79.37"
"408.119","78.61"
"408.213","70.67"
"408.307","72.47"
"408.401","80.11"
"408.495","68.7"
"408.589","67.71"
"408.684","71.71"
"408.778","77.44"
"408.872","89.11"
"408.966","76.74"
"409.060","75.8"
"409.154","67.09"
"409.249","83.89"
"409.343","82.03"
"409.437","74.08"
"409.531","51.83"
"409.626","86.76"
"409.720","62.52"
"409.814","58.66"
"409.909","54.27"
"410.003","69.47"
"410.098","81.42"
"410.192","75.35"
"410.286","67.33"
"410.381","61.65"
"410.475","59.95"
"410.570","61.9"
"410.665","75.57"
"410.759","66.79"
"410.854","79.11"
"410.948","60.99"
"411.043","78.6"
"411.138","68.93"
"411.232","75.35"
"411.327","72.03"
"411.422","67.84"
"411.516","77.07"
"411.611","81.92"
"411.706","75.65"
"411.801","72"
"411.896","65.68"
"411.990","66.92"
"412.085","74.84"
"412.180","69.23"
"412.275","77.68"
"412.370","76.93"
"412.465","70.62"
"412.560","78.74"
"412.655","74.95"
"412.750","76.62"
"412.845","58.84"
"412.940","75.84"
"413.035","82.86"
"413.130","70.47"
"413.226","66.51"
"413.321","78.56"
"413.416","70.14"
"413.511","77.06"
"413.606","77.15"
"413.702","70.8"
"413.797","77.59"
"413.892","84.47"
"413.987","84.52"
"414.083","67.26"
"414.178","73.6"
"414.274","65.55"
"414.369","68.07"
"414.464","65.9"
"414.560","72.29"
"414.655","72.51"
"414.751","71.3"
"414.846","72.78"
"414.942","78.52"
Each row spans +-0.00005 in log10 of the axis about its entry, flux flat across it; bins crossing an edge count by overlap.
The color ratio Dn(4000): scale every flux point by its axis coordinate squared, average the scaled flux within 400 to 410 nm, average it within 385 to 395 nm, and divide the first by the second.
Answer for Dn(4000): 1.4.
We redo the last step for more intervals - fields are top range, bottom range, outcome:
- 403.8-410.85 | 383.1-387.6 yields 1.48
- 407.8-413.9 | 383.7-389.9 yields 1.40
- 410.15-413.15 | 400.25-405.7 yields 0.95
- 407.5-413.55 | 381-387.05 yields 1.46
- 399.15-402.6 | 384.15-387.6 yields 1.35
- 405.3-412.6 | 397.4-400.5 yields 1.10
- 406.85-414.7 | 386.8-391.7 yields 1.33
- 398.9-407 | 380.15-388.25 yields 1.49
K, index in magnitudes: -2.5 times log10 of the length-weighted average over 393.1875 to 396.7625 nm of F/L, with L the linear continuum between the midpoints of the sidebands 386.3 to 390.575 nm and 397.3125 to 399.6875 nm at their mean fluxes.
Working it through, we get 0.17 mag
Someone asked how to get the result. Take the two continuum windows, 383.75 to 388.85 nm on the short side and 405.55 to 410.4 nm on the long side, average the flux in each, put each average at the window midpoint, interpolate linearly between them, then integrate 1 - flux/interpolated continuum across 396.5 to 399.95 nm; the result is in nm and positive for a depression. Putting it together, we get 0.28 nm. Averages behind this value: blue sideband 59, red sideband 74.2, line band 62.1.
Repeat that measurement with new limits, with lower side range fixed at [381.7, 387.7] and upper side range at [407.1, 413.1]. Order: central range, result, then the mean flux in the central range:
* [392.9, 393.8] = 0.29 nm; 41.8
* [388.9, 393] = -0.21 nm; 63.6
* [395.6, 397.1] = 0.31 nm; 50.4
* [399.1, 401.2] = -0.30 nm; 75.6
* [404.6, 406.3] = -0.23 nm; 79.1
